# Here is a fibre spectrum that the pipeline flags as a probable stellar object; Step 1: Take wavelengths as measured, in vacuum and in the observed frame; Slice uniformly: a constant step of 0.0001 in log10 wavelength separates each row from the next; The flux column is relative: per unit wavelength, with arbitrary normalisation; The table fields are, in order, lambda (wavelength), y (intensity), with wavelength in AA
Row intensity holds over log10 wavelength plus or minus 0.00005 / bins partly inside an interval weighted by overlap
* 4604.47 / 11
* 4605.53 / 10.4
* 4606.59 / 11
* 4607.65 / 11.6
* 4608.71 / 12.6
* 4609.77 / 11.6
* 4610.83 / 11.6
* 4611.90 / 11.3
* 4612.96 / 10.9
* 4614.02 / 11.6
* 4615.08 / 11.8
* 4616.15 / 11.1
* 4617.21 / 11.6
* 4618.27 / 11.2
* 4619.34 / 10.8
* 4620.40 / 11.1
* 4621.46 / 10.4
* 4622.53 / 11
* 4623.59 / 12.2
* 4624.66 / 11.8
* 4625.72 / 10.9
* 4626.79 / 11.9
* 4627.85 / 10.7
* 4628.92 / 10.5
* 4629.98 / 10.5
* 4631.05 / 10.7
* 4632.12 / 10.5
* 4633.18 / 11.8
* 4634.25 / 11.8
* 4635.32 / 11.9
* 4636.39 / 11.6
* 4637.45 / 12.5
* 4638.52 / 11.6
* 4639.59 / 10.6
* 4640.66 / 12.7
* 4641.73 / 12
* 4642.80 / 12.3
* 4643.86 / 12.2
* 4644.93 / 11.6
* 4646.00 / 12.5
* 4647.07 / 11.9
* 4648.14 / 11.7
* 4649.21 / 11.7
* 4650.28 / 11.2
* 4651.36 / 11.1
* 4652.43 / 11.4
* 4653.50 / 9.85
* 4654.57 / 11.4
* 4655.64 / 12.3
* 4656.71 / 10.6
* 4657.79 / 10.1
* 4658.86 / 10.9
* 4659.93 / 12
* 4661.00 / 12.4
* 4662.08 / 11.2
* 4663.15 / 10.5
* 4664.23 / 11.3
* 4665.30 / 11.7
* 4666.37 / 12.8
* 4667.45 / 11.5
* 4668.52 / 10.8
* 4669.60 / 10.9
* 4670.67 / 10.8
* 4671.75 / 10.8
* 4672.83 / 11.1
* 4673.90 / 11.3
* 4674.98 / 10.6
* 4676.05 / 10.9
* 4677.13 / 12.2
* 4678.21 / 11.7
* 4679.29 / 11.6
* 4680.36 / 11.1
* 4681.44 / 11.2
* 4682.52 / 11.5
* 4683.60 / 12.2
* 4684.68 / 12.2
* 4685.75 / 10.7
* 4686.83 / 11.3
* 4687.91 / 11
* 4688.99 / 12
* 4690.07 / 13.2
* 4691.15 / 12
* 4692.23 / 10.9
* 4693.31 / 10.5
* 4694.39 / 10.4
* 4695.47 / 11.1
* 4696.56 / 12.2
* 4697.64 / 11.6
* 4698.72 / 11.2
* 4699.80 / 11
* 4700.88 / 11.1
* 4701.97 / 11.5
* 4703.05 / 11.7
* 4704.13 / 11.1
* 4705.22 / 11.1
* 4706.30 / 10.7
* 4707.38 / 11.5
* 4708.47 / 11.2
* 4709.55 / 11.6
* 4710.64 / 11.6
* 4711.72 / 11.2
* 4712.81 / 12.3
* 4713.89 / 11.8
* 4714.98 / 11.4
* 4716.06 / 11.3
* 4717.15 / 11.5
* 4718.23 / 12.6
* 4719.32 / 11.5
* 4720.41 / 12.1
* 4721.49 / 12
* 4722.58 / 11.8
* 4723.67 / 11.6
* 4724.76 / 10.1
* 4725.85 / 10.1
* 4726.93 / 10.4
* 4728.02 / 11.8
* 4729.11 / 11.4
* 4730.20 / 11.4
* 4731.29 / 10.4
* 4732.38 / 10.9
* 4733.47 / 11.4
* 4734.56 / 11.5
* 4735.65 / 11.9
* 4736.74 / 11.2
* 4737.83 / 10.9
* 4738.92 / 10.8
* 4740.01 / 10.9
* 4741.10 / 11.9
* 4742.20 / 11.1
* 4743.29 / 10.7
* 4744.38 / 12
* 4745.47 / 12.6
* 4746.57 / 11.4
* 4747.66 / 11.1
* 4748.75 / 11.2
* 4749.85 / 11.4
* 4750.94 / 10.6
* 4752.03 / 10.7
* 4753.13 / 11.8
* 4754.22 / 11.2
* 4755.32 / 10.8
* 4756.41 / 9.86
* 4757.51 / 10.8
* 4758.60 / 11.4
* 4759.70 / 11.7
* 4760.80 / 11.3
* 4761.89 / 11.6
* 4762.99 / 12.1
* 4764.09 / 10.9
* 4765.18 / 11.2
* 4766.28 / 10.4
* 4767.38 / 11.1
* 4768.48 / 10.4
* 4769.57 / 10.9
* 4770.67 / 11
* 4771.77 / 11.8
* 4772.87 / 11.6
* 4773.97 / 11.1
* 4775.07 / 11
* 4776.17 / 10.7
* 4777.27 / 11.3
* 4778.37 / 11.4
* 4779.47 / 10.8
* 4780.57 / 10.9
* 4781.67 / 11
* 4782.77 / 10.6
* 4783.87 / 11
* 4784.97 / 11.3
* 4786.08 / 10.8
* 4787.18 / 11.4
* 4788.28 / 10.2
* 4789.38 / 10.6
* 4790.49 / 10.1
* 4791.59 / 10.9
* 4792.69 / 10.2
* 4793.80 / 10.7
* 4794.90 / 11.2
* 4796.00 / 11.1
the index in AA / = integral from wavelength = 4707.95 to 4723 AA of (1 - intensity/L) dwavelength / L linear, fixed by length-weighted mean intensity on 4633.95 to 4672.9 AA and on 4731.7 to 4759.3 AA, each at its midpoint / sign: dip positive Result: -0.5 AA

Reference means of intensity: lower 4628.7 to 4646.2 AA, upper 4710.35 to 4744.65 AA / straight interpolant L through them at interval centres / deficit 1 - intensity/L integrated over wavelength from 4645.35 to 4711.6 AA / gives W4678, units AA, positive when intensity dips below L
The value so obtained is 0.76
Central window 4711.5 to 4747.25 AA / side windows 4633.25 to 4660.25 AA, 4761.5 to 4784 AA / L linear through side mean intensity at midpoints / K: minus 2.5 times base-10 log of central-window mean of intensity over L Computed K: -0.01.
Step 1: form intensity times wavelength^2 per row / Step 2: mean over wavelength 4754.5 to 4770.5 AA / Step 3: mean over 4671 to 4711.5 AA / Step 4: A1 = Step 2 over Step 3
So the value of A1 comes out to 1.00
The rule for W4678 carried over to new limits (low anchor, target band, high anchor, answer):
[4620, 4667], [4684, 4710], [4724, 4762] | -0.2 AA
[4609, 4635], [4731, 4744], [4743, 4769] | 0.0 AA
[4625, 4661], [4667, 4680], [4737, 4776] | 0.2 AA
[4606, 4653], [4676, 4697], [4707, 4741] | -0.2 AA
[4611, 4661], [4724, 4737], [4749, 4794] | 0.1 AA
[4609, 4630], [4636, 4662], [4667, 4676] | -1.1 AA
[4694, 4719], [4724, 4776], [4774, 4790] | 0.0 AA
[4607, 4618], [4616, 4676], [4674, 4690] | 0.9 AA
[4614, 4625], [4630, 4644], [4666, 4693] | -0.4 AA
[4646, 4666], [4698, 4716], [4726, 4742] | -0.2 AA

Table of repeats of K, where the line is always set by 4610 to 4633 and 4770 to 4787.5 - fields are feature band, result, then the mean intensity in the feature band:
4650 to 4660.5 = 0.01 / 11.1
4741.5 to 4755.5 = -0.02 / 11.3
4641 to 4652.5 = -0.06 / 11.8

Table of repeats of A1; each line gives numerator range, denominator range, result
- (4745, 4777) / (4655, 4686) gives 1.02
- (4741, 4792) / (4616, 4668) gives 1.02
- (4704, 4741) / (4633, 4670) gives 1.01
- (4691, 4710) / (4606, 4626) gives 1.02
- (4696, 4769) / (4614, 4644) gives 1.03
